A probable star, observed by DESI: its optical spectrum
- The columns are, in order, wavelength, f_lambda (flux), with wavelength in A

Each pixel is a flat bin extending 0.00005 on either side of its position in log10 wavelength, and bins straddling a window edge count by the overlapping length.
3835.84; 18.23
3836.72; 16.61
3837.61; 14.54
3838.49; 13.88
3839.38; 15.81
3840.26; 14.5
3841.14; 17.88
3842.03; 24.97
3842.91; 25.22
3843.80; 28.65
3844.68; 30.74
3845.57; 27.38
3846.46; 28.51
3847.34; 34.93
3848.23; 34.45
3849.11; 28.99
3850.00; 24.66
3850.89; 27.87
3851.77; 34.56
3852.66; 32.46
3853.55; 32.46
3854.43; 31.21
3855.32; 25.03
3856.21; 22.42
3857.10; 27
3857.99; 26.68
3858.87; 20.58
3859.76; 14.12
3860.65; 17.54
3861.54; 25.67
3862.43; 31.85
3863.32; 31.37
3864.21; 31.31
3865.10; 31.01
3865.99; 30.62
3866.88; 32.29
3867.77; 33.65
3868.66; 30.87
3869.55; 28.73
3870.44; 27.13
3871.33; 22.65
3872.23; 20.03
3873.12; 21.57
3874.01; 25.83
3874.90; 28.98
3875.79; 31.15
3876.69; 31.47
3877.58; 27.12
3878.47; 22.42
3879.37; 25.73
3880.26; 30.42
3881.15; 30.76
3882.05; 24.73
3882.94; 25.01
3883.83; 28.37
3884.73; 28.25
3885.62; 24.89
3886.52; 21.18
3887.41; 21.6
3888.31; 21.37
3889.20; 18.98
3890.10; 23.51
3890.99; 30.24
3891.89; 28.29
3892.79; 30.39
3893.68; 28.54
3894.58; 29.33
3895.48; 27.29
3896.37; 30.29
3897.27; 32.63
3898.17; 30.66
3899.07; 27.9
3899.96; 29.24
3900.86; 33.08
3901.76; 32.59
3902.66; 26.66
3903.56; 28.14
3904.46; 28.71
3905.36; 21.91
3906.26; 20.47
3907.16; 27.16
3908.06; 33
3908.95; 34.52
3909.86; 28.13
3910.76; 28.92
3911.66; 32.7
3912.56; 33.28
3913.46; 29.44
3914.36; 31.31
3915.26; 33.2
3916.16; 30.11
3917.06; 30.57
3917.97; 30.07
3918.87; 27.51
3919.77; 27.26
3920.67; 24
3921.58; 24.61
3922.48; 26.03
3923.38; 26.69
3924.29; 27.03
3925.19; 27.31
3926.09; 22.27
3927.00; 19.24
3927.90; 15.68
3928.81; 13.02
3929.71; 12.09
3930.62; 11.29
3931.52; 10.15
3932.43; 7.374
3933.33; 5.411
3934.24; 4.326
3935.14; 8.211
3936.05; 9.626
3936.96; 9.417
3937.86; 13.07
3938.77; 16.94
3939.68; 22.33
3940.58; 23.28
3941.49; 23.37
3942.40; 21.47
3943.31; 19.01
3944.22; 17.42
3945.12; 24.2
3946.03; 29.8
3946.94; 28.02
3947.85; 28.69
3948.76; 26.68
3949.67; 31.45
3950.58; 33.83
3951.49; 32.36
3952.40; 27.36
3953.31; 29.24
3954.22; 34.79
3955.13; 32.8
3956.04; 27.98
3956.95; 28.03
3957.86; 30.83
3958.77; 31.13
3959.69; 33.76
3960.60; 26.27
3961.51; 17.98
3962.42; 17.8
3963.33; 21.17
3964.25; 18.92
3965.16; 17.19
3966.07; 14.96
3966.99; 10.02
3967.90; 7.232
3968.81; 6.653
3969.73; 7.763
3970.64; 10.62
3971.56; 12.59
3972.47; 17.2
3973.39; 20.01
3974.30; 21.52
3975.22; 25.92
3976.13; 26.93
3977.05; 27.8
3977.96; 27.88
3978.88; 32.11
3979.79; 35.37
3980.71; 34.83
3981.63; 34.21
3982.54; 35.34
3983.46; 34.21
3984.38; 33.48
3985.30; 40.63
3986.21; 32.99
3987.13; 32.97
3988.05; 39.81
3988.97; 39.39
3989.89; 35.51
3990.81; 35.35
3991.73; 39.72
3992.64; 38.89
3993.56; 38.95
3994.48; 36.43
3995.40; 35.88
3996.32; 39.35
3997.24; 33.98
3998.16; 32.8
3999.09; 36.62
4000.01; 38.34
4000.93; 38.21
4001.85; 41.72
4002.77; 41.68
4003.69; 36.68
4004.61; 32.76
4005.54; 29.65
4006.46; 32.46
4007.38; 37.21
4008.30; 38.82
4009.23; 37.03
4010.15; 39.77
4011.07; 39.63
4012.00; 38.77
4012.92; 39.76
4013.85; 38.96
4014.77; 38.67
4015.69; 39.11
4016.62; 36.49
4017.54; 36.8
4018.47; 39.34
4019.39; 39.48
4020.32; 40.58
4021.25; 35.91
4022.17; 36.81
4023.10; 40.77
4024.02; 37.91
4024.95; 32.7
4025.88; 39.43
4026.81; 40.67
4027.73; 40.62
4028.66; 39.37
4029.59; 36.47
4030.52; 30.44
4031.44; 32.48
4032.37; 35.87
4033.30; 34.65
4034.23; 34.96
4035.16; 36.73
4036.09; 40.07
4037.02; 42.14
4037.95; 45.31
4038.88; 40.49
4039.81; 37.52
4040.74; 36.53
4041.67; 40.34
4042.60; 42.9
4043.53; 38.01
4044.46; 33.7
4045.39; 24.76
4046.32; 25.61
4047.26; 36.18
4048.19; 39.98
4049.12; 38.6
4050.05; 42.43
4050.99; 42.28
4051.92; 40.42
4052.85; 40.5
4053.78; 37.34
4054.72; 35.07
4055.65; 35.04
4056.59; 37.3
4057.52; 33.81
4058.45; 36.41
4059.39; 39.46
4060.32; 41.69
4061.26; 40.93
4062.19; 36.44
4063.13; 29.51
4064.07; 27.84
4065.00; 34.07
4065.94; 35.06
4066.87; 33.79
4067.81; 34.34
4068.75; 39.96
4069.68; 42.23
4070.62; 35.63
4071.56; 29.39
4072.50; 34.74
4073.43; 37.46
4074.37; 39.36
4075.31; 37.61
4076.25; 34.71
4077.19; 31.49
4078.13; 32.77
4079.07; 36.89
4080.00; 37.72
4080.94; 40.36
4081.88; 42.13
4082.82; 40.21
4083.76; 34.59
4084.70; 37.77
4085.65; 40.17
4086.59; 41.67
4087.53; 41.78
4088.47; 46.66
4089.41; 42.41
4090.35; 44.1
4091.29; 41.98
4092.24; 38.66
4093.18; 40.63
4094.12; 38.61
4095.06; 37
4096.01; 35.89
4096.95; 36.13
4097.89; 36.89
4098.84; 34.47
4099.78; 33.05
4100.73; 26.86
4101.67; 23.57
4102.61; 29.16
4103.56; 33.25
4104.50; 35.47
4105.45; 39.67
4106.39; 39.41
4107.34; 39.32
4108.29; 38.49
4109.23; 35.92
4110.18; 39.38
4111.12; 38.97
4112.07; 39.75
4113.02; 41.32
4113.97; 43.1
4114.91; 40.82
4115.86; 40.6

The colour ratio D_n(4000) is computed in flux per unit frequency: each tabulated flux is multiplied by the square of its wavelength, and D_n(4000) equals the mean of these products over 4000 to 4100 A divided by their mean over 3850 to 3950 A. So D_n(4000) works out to 1.60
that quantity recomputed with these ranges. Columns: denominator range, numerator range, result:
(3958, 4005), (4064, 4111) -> 1.34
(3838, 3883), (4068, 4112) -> 1.56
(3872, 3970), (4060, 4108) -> 1.64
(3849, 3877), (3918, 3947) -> 0.70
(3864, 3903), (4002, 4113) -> 1.47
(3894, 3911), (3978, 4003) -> 1.32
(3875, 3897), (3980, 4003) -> 1.45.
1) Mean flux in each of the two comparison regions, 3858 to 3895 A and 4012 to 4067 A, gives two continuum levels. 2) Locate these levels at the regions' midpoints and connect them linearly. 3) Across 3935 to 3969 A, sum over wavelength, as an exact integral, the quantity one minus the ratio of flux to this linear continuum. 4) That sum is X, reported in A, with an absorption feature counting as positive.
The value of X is 9.5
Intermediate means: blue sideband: 26.6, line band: 22.7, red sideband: 37.3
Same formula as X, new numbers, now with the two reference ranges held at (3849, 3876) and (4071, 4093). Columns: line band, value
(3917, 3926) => 1.1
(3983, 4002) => -1.6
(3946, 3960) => 0.7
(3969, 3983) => 3.7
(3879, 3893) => 1.4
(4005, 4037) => -1.8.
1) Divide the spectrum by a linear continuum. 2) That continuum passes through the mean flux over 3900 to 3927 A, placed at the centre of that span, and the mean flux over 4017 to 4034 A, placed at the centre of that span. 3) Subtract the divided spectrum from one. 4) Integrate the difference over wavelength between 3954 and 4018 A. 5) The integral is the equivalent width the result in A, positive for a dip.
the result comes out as 6.5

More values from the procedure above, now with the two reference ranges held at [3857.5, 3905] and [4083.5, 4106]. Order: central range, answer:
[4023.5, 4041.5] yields -1.79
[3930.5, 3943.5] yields 7.07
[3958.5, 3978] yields 7.74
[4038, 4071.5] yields -1.43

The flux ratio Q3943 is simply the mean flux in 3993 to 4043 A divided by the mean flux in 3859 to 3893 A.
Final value 1.42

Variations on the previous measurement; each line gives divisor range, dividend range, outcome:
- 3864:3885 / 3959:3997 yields 0.98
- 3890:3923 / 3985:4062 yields 1.29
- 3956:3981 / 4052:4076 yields 1.68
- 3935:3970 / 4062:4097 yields 1.68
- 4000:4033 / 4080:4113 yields 1.01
